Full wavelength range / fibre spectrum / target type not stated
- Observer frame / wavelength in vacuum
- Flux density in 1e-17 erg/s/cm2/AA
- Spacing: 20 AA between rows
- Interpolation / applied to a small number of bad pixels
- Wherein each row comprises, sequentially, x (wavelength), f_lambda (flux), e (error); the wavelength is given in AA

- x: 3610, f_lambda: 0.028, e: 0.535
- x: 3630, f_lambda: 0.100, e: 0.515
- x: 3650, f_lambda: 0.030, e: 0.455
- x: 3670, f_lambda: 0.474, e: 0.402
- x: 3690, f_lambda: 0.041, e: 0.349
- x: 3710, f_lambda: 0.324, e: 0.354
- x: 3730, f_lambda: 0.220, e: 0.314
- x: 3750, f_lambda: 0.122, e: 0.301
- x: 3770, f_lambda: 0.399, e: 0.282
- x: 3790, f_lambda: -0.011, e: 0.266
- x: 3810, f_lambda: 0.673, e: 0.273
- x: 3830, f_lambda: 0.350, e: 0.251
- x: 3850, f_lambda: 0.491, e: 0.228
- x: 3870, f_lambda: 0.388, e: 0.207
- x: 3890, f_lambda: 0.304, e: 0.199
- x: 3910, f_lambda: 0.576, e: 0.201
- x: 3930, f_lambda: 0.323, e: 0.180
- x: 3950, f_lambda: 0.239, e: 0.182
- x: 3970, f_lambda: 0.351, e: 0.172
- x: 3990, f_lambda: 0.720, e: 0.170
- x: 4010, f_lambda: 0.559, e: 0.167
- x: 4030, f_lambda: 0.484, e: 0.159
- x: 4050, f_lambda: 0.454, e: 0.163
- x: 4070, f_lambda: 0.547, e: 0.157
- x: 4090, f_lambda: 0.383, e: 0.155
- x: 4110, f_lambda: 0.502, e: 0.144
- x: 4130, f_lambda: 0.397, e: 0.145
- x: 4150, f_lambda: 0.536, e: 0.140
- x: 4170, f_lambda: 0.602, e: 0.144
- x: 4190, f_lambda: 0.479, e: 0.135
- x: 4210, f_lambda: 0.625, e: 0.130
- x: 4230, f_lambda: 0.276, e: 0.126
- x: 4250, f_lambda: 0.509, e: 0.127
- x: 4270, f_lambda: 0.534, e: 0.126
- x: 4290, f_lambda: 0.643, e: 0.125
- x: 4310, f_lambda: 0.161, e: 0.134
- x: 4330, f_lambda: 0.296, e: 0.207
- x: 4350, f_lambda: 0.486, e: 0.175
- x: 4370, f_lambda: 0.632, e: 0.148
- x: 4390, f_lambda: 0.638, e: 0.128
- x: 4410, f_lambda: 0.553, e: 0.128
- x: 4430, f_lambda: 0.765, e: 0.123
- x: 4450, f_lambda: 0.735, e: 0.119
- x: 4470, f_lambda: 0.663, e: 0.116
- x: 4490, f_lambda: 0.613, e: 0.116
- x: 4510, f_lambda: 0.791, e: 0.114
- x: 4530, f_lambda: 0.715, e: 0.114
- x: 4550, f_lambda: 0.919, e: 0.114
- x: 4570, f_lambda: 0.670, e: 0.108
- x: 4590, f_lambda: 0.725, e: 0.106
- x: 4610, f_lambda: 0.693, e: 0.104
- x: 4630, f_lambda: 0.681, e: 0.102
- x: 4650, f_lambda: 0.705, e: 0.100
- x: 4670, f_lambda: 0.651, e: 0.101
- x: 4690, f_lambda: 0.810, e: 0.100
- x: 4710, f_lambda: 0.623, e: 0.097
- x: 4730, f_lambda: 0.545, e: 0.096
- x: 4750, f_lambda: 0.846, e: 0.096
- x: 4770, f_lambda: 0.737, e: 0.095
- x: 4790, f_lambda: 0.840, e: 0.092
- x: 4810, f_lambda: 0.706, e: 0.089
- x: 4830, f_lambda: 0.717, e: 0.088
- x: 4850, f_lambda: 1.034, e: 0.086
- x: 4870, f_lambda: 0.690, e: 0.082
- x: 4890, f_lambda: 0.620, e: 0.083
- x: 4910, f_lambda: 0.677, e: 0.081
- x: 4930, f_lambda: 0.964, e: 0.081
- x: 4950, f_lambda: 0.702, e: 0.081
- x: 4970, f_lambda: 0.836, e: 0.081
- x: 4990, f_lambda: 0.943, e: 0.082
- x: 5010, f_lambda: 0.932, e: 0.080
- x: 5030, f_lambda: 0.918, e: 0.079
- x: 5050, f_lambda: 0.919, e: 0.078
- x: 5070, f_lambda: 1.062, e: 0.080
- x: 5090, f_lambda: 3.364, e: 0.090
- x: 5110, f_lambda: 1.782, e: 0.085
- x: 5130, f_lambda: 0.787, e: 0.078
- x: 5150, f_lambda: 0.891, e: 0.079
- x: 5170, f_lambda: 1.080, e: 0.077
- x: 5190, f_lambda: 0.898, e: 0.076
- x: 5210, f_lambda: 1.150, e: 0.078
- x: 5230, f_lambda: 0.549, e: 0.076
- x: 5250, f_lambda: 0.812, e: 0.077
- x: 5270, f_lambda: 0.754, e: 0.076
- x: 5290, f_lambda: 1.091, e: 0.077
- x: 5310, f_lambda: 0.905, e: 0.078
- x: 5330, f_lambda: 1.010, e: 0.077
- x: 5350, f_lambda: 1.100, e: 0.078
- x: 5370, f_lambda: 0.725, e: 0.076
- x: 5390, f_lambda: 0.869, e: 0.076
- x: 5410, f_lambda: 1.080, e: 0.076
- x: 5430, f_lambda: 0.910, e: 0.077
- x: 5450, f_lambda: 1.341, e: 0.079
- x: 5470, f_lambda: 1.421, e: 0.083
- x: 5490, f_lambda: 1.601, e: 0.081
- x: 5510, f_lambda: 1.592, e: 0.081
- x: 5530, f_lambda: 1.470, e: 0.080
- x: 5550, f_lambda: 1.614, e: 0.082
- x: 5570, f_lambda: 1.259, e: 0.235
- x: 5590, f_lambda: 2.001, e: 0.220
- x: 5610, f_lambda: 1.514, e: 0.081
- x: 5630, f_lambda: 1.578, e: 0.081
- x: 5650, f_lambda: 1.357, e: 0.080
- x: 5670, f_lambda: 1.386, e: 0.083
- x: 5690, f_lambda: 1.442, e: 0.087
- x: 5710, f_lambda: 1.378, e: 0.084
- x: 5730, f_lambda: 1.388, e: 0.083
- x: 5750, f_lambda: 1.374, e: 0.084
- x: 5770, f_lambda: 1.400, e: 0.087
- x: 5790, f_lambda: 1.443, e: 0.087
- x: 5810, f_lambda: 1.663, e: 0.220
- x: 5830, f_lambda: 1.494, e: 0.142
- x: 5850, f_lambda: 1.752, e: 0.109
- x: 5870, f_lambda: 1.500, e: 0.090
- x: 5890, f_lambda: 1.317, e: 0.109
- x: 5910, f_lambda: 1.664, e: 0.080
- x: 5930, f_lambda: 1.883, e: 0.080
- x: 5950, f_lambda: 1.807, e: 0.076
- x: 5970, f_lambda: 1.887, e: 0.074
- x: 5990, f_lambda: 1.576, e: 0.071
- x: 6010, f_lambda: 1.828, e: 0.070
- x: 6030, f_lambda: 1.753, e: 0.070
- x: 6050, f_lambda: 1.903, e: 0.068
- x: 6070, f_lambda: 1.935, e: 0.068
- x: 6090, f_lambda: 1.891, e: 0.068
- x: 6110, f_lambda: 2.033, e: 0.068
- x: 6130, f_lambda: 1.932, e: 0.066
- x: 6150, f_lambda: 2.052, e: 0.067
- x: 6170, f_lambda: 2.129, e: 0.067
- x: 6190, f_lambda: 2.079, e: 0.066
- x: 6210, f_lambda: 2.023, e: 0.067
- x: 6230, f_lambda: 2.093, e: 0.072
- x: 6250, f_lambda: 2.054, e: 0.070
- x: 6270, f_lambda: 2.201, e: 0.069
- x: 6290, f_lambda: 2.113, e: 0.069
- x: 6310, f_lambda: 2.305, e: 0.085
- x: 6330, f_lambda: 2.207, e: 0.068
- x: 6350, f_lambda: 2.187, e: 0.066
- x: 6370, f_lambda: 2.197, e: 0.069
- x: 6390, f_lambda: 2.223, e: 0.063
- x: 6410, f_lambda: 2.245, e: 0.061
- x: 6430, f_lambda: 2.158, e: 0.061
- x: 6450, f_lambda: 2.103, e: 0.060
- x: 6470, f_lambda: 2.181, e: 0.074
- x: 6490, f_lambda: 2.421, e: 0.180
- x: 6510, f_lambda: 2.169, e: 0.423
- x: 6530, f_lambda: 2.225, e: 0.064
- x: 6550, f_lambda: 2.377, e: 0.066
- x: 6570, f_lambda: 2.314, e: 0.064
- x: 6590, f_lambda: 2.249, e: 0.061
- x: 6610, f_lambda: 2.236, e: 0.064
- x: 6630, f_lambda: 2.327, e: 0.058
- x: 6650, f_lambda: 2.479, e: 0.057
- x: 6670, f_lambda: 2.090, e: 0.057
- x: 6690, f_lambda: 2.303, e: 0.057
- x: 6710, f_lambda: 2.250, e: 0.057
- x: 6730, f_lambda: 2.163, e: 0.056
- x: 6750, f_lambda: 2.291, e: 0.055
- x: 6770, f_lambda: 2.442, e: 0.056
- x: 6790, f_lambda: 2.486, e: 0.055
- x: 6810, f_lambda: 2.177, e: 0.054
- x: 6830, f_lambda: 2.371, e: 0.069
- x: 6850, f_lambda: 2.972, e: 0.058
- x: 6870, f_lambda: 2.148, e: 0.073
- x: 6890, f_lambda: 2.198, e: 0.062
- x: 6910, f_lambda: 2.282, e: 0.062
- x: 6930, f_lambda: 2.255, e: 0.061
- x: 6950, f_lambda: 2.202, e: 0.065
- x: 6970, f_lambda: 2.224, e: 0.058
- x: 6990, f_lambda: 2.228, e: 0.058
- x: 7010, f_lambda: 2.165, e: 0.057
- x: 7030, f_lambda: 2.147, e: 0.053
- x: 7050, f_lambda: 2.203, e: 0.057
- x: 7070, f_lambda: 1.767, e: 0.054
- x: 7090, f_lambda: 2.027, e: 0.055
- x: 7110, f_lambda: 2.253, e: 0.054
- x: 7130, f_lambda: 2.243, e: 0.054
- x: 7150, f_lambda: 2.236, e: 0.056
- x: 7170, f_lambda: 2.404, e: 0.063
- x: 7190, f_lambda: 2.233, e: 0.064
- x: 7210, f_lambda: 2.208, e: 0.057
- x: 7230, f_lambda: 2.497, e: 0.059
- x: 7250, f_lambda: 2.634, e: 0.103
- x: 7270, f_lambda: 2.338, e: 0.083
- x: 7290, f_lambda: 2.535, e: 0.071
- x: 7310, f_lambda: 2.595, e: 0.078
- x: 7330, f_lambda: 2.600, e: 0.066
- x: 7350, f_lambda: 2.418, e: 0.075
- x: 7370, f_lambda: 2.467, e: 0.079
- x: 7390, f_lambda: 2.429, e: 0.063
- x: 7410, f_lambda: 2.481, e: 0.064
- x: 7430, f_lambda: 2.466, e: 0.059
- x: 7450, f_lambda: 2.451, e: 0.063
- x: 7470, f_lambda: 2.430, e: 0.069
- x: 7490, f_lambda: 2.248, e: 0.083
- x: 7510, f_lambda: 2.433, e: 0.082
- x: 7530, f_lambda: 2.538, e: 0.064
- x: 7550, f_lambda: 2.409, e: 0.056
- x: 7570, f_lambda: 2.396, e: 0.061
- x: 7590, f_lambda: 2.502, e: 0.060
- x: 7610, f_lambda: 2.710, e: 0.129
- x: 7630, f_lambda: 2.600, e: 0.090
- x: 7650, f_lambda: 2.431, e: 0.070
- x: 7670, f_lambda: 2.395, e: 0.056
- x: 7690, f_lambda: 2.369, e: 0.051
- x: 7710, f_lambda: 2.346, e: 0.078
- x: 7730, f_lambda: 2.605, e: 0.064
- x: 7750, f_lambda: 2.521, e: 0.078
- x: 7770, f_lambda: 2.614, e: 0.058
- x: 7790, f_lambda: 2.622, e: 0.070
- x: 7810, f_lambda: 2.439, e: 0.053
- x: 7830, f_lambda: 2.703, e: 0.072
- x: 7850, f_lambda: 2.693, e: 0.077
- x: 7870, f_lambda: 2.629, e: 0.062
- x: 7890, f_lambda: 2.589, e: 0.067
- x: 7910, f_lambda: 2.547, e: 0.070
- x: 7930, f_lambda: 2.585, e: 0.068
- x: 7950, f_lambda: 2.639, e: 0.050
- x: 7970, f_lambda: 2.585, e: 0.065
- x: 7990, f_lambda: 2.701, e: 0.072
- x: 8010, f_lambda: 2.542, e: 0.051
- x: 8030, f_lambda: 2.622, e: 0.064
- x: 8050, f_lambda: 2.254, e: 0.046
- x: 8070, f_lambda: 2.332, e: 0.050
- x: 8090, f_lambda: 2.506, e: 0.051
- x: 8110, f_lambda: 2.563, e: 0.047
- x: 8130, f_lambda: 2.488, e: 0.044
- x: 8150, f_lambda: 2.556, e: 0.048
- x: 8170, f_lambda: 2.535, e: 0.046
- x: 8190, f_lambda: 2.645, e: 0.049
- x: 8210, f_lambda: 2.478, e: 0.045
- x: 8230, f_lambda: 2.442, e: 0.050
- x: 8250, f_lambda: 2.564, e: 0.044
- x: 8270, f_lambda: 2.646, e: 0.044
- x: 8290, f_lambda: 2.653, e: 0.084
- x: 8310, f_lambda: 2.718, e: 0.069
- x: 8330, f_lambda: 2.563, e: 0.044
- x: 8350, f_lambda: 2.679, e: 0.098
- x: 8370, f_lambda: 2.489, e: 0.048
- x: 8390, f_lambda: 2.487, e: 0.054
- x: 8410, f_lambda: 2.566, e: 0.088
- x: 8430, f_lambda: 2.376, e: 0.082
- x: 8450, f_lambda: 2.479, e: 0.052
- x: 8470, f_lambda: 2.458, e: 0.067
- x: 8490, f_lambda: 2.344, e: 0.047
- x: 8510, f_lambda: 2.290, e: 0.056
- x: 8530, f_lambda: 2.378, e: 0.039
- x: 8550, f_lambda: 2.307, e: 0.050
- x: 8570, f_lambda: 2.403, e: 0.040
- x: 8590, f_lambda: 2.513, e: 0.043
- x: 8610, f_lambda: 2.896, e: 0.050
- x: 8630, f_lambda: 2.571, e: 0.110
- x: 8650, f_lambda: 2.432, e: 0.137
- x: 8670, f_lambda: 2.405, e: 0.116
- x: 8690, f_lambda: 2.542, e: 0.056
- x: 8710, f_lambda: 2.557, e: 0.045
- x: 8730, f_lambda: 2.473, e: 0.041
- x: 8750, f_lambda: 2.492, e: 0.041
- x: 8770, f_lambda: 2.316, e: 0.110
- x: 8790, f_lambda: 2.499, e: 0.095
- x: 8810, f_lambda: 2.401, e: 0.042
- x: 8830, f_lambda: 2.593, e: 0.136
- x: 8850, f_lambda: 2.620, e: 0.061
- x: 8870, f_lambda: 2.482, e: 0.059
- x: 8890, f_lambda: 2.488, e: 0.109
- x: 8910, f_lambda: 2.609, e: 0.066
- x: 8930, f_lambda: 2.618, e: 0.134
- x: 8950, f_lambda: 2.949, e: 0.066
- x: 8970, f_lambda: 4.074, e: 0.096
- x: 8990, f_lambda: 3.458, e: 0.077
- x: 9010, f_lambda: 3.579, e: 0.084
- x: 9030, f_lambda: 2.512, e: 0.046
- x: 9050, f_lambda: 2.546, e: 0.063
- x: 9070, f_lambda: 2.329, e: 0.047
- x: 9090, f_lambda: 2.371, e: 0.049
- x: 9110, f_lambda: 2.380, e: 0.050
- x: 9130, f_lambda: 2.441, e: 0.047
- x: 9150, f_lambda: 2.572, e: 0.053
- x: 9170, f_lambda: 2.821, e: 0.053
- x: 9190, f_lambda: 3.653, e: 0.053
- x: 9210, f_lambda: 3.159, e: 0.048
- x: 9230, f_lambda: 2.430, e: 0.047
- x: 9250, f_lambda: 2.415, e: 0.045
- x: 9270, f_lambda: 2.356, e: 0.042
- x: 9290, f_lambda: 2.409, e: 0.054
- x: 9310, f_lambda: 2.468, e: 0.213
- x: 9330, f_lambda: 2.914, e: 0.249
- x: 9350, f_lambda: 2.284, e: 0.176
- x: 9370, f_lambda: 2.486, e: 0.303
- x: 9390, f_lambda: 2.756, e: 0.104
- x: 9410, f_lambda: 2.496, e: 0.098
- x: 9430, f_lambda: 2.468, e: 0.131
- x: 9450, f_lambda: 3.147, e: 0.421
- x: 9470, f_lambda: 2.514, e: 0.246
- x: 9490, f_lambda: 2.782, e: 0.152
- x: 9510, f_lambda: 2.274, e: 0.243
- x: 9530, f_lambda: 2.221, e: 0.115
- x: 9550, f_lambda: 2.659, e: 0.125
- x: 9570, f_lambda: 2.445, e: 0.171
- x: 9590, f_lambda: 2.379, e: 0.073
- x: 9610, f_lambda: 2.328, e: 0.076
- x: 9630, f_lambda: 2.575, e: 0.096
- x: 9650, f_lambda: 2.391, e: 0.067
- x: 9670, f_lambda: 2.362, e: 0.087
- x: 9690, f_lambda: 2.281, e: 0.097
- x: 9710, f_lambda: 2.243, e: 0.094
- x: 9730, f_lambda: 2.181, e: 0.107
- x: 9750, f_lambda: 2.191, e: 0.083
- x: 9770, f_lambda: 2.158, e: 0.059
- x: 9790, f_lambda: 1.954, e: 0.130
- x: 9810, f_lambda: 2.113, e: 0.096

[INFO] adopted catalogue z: 0.367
